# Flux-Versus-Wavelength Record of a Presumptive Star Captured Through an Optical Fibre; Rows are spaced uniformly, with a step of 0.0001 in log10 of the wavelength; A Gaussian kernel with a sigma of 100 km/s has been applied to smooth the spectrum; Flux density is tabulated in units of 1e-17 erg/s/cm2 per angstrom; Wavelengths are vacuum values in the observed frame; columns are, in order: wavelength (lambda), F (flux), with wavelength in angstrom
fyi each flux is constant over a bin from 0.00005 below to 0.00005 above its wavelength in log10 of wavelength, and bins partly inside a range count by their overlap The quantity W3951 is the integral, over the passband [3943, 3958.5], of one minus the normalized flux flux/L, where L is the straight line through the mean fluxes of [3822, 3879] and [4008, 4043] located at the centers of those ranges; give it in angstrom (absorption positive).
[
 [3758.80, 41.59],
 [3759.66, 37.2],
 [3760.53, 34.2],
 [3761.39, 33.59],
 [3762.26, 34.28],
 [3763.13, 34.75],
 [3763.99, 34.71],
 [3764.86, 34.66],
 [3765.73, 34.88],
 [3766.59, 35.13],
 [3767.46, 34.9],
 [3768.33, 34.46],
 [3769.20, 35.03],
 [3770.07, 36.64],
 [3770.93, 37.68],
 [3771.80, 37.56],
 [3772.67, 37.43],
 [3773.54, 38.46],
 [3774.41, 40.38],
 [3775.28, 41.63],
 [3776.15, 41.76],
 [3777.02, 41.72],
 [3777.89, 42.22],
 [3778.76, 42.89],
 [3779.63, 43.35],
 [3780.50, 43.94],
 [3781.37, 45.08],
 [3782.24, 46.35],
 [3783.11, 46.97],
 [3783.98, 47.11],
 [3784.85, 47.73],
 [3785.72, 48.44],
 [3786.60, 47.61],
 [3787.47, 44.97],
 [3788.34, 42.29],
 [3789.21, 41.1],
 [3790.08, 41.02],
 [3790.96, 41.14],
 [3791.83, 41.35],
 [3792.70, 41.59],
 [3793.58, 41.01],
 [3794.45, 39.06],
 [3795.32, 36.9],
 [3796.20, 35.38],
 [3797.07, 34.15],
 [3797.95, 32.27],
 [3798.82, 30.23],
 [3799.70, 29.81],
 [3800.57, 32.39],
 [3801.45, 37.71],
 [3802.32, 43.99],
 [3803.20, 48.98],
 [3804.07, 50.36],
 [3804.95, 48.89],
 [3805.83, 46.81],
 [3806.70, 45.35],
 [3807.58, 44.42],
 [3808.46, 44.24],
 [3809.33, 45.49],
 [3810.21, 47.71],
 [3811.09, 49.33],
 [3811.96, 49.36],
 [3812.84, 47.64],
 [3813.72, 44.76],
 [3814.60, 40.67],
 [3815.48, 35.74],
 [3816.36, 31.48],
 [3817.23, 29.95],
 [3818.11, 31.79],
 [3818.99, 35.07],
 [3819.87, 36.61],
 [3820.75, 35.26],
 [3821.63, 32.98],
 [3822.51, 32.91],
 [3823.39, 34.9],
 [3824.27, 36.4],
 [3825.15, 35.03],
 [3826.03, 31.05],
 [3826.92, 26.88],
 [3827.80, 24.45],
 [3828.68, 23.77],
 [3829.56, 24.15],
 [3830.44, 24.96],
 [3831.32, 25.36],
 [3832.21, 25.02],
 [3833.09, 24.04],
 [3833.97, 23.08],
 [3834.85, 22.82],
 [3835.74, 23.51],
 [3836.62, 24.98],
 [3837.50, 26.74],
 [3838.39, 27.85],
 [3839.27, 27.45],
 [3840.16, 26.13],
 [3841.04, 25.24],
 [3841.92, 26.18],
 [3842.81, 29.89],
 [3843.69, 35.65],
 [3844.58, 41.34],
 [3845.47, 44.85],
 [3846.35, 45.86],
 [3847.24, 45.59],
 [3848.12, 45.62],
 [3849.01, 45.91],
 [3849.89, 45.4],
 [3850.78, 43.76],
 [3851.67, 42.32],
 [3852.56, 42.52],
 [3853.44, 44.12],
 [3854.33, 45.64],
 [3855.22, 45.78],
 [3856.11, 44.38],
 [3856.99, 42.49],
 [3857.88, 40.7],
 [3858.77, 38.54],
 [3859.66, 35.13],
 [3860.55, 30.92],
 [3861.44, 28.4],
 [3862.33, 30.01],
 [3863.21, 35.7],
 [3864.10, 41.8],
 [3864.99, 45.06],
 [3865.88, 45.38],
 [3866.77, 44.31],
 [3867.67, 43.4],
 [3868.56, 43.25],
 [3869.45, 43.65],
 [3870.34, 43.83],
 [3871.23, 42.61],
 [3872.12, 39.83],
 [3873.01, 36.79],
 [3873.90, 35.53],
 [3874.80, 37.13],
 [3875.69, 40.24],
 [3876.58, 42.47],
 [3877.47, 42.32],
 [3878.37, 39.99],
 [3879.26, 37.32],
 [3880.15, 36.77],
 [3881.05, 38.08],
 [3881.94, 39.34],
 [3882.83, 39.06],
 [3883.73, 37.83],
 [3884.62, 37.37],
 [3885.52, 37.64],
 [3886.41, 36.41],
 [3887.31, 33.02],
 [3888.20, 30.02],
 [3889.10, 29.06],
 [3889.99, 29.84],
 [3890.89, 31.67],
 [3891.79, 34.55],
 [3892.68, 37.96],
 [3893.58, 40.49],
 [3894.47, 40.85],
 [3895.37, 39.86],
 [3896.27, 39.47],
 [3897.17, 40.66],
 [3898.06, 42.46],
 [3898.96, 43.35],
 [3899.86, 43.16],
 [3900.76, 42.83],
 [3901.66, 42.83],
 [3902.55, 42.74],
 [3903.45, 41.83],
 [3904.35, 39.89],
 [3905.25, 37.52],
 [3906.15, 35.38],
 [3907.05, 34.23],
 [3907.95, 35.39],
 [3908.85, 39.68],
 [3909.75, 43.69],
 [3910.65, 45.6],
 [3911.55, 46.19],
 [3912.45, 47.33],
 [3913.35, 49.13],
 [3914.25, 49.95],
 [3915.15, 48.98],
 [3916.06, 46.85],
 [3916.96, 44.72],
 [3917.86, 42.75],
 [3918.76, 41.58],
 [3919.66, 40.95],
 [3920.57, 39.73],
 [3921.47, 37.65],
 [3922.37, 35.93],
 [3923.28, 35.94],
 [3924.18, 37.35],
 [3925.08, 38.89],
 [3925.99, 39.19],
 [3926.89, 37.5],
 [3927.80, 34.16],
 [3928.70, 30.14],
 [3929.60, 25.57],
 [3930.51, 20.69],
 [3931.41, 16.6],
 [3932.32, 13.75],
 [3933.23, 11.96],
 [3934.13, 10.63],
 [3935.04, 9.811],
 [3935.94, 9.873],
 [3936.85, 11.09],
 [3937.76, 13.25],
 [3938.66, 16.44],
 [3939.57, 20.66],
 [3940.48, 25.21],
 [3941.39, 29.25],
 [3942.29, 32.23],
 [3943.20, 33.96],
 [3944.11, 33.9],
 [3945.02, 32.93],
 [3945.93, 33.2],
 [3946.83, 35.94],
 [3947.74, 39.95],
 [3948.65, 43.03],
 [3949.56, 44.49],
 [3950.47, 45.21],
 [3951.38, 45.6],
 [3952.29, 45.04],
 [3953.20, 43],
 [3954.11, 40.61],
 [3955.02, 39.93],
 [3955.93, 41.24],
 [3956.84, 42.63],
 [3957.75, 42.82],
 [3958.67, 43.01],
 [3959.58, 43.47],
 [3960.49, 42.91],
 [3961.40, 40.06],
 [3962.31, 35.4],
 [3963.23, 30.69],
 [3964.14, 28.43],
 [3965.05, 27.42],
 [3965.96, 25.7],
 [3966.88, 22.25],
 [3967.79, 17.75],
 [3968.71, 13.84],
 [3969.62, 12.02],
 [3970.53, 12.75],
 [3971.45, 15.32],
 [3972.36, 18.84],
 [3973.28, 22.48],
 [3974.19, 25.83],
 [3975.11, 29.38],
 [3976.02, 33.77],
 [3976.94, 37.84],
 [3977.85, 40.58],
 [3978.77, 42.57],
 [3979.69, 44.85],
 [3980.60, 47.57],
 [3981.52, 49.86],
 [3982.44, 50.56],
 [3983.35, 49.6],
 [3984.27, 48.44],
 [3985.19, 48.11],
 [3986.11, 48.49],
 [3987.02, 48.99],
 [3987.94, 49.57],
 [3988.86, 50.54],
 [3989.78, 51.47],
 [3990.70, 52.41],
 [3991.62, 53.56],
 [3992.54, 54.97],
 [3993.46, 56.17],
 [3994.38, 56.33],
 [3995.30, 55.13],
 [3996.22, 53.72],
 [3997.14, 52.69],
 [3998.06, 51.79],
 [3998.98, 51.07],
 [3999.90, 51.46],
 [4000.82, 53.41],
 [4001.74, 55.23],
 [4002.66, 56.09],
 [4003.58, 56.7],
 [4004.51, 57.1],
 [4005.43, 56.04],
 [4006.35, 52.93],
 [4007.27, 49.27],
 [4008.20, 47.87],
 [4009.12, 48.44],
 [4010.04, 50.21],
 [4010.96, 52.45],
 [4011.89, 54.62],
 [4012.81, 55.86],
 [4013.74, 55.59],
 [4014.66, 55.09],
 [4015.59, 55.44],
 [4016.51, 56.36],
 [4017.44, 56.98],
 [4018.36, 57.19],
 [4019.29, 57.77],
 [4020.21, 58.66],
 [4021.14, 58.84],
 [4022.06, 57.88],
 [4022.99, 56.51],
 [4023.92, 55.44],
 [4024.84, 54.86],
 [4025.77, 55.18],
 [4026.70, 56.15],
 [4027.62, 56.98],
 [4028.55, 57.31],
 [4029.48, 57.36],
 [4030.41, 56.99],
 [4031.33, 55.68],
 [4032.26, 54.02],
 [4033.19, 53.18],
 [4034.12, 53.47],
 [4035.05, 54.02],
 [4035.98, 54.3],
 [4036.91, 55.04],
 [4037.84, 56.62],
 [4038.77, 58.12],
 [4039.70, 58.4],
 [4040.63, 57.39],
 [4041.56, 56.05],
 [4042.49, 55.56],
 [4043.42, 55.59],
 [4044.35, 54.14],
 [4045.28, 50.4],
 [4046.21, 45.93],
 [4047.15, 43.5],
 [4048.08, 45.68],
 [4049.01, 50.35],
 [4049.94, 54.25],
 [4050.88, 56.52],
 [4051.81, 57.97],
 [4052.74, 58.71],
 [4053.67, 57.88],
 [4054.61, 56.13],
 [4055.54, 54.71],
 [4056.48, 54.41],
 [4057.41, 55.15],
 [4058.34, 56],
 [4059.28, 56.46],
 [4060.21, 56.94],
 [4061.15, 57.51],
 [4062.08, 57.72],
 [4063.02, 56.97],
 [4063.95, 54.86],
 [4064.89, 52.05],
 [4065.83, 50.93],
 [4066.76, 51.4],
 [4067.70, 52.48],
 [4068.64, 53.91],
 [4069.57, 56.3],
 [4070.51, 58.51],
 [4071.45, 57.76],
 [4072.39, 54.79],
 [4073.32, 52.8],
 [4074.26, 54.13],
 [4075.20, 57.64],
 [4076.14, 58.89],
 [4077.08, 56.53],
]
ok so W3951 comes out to 2.2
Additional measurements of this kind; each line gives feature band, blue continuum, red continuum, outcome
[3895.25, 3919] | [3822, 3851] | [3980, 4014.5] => -1.1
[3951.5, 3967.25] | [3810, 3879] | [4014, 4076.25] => 3.2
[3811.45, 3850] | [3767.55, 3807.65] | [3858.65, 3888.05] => 6.7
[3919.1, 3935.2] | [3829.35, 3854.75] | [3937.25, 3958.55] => 2.8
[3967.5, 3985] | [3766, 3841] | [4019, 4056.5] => 6.2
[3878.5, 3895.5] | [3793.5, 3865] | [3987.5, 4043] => 2.4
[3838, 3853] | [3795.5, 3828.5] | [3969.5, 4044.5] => 1.0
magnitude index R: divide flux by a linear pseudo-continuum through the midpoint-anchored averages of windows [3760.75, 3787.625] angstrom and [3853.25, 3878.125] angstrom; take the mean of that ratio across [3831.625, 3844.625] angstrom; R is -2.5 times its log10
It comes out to 0.44 mag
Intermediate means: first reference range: 40.1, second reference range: 40.3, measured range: 26.9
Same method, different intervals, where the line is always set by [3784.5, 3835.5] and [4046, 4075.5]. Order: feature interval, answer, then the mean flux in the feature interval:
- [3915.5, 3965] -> 0.357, 33.3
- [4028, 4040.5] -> -0.063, 55.8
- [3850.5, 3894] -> 0.071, 38.8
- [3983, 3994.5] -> -0.038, 51.3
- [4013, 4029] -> -0.098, 56.6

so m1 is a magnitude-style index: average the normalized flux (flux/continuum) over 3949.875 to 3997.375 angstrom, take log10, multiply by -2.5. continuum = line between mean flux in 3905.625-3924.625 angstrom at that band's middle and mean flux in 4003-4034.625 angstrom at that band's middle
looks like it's 0.237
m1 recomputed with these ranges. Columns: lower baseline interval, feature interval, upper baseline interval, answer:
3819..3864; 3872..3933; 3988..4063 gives 0.074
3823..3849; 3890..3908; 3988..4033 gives 0.001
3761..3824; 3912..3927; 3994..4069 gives 0.136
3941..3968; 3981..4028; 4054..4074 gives -0.185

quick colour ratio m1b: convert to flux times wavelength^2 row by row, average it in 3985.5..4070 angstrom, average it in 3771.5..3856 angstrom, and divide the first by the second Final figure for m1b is 1.6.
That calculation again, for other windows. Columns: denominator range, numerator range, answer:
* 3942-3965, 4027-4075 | 1.47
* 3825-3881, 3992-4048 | 1.64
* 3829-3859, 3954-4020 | 1.37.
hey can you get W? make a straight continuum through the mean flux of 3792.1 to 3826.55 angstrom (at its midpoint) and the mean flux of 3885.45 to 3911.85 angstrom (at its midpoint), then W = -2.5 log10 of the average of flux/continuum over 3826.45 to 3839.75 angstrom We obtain 0.48 mag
